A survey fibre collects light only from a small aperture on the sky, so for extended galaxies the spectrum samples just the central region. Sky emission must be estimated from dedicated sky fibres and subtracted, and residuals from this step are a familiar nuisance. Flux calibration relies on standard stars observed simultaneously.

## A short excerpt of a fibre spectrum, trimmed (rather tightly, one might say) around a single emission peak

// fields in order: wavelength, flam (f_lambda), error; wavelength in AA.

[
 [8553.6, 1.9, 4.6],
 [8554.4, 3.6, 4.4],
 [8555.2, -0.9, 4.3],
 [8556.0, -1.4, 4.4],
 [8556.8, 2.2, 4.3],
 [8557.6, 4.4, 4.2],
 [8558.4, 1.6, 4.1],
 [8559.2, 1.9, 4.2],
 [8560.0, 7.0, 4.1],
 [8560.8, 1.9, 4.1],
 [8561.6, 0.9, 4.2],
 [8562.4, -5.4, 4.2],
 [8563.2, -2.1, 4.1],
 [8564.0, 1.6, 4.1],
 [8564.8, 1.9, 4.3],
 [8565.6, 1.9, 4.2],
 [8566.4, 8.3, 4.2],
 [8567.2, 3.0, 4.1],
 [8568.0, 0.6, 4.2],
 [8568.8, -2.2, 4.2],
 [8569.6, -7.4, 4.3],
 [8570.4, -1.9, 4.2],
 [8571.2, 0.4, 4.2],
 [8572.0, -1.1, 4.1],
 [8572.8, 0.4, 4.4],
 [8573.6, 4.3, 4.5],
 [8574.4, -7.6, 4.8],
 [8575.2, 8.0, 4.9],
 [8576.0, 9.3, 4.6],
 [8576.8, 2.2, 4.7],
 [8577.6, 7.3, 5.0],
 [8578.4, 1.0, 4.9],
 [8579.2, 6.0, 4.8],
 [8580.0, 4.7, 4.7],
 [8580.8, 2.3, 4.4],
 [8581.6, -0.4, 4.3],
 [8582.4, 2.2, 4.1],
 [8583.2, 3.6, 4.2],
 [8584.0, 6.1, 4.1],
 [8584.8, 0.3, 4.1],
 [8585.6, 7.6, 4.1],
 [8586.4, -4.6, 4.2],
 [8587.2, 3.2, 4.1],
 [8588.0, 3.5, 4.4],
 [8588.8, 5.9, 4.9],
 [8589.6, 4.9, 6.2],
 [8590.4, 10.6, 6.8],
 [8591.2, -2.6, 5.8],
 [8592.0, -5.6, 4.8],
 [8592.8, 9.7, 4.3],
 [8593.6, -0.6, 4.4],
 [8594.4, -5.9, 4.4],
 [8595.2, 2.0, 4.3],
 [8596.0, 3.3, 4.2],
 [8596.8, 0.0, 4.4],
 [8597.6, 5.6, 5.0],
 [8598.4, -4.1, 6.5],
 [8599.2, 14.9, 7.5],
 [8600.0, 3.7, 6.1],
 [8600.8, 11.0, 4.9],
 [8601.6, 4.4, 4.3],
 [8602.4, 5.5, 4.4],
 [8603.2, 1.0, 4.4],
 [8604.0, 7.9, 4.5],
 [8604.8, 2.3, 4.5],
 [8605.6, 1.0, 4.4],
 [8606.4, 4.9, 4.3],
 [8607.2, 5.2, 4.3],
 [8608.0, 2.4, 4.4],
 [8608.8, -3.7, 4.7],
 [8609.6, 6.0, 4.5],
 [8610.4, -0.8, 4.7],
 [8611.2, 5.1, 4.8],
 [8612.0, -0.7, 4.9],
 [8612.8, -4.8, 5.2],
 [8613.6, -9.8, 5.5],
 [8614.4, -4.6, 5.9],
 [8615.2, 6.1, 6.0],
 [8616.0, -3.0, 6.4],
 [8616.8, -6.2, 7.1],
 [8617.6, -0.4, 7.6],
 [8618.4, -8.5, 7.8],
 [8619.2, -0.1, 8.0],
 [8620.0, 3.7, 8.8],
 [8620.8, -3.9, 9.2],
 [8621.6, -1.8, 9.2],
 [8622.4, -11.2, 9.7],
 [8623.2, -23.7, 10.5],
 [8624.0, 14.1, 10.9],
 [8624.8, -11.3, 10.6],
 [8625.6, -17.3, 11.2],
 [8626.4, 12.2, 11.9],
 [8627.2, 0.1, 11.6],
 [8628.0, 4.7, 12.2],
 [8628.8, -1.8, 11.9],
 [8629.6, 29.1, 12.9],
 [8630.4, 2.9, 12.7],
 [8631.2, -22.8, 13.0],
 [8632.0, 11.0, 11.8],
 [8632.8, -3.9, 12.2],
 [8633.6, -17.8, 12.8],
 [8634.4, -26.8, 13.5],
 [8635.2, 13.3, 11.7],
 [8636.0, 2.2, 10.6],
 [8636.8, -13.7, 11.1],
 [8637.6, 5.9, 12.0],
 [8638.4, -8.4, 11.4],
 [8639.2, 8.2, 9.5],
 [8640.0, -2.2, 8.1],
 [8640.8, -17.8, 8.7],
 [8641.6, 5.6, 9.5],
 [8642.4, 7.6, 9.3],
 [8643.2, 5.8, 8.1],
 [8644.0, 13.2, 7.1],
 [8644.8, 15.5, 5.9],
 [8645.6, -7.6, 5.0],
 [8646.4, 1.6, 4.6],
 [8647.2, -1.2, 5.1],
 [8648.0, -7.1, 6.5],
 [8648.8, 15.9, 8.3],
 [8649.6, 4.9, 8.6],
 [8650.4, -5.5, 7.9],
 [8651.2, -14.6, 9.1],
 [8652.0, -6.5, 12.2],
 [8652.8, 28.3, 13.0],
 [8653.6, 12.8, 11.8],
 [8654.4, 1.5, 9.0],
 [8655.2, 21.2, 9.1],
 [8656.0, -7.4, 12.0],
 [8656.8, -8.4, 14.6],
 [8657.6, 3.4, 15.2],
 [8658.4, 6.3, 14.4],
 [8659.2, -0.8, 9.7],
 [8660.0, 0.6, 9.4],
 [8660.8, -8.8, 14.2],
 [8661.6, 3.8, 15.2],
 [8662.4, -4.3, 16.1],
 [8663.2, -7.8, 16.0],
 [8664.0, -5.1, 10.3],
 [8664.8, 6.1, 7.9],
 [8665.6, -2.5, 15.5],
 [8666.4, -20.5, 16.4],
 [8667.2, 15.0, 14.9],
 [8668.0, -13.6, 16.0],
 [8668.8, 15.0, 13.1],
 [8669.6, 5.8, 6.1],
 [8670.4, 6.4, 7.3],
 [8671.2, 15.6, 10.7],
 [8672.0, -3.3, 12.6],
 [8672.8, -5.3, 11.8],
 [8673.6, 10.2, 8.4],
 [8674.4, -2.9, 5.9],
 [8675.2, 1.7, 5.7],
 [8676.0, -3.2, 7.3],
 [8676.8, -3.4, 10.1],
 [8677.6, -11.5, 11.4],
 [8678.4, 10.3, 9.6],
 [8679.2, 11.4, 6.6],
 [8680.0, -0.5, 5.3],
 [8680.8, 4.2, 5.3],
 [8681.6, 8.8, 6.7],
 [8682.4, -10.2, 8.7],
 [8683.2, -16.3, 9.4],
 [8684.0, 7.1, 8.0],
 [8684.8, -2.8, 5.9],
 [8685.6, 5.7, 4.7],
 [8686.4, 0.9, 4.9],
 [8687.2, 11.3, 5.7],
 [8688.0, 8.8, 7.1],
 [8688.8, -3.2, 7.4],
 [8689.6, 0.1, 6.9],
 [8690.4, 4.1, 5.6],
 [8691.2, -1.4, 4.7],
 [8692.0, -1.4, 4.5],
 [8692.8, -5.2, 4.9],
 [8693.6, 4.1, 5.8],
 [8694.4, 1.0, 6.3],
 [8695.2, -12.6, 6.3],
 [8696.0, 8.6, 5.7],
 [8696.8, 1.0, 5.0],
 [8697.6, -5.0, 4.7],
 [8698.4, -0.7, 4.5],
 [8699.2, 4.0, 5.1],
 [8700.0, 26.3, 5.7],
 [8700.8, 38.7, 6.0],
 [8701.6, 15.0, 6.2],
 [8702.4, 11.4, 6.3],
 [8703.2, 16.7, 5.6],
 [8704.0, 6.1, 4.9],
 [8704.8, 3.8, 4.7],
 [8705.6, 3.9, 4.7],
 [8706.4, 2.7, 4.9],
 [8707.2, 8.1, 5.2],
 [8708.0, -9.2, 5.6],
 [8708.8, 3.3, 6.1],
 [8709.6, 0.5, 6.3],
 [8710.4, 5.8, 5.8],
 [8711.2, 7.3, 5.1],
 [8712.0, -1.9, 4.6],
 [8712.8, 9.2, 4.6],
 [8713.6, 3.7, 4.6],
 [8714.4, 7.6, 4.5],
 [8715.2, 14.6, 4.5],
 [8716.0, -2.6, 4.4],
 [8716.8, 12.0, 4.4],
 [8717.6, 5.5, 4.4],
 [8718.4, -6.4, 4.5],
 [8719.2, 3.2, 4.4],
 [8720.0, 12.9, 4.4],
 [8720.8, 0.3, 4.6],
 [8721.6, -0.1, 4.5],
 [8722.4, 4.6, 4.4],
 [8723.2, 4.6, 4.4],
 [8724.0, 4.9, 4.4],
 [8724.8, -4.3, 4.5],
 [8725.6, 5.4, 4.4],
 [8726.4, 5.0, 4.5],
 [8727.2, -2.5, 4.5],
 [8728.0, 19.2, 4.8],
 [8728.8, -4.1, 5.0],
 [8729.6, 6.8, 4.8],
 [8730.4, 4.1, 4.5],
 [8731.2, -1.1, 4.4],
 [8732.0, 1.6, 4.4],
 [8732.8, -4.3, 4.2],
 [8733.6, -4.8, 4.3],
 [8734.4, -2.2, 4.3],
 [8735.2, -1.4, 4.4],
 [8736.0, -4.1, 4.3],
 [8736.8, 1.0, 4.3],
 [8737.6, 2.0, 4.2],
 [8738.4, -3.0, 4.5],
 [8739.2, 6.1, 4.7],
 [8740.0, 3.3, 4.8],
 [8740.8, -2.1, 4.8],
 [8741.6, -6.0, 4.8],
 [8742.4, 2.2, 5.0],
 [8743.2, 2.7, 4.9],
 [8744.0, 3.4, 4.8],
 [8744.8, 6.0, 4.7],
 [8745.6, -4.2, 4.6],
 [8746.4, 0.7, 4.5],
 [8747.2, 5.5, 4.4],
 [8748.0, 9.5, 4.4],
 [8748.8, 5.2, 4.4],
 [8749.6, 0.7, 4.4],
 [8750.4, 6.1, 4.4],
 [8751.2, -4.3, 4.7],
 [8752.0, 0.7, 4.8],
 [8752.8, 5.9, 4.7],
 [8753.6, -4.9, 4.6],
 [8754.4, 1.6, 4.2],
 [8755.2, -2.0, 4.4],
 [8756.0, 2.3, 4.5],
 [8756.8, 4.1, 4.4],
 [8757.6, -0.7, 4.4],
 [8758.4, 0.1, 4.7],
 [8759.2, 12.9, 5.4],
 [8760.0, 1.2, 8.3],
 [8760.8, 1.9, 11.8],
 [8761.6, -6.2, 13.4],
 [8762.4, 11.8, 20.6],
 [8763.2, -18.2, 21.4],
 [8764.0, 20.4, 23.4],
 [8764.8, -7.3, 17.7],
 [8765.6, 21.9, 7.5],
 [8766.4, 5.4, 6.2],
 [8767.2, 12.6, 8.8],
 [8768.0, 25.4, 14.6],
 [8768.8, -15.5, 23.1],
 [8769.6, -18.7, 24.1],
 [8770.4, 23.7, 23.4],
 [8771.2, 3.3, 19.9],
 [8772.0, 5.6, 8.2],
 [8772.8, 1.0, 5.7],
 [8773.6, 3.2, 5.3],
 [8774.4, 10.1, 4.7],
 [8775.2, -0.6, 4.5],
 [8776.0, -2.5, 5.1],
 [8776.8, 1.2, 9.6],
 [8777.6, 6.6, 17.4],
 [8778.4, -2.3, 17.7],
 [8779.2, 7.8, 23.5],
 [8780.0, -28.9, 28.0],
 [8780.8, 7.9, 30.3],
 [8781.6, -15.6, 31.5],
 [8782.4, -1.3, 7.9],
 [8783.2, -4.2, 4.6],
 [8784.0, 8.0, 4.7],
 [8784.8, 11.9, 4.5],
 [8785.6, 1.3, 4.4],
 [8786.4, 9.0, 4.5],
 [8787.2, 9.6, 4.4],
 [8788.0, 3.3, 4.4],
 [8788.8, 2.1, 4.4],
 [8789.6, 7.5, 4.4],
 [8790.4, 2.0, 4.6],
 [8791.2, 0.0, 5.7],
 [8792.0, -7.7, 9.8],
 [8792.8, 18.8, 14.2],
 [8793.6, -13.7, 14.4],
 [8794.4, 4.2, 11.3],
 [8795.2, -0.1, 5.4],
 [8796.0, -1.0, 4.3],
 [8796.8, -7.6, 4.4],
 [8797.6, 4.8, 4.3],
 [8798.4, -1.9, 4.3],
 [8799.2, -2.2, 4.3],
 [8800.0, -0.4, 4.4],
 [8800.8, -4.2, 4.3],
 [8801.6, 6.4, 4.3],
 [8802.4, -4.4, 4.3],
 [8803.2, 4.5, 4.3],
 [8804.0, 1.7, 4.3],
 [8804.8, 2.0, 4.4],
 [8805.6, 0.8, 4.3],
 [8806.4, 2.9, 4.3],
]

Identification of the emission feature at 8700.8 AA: Hbeta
